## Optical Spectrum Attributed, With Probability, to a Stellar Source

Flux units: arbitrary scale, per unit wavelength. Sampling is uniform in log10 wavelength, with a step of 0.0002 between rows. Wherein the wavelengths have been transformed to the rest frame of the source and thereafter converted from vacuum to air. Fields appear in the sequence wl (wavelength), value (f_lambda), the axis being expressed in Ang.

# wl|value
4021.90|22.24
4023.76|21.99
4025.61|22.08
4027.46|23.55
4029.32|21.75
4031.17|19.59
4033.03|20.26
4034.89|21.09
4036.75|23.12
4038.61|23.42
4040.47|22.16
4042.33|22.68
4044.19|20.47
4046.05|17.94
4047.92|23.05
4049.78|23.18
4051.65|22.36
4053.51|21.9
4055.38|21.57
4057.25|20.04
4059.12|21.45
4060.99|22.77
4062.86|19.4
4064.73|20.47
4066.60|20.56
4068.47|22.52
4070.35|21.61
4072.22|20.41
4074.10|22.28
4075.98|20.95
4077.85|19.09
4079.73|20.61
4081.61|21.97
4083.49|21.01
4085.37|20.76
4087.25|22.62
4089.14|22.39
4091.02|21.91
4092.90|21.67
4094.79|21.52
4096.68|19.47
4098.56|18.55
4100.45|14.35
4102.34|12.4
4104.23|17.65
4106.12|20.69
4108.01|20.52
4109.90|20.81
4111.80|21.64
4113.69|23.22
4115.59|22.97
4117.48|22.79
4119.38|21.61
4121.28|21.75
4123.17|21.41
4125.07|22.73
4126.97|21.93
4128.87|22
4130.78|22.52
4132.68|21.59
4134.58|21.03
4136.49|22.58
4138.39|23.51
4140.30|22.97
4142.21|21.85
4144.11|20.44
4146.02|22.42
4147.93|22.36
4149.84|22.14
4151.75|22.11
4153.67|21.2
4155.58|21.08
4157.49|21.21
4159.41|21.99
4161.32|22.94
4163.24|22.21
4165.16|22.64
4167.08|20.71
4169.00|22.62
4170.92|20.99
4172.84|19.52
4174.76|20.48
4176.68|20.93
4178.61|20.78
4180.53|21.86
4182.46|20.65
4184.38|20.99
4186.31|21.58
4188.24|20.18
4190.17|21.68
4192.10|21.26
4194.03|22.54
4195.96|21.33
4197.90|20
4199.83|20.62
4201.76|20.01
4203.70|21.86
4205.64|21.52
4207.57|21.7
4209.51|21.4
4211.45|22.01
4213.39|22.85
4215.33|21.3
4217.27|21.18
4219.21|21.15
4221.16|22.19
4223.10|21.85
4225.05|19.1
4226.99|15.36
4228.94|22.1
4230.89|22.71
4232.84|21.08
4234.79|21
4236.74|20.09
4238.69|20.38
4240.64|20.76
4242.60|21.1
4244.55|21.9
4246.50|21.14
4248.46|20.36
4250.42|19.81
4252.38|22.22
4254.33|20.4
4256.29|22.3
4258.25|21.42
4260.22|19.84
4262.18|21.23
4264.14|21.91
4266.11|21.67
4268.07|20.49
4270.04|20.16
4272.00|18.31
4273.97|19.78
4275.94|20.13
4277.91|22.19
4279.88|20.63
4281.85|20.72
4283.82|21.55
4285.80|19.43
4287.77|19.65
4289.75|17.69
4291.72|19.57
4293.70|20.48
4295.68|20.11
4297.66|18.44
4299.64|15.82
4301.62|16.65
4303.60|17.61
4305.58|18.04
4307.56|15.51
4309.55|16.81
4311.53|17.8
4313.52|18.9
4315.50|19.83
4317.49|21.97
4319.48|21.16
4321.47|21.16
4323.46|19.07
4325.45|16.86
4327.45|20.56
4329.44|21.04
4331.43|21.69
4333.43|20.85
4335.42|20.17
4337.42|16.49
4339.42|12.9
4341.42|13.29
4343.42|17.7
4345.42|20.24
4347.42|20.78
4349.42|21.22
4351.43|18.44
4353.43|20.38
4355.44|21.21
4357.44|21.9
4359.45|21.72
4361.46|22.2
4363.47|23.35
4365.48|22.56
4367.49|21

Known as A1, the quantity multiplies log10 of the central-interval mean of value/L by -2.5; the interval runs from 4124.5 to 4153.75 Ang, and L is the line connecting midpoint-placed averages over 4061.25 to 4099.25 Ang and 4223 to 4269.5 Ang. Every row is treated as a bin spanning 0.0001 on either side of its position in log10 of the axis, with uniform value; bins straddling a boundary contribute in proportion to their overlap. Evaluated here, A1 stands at -0.06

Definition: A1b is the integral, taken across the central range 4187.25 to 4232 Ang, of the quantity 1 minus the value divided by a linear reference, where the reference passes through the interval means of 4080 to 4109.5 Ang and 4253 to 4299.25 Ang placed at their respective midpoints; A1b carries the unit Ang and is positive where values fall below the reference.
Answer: -2.2 Ang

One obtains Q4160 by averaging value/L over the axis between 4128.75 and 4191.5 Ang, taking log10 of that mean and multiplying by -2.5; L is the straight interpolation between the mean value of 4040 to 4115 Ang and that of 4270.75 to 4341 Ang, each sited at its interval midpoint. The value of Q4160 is -0.08 mag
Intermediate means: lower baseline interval 20.8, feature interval 21.6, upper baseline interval 19.1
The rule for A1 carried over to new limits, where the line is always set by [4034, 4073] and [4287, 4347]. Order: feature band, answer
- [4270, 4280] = -0.060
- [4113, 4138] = -0.073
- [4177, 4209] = -0.062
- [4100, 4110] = 0.187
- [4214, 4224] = -0.099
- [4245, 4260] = -0.093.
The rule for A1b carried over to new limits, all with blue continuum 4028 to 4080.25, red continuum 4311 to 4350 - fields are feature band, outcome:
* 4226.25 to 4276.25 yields -2.3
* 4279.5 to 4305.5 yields 0.6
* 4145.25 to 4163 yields -1.2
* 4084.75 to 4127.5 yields 0.5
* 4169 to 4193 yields -0.7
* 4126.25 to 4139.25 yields -0.9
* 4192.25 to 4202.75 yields -0.4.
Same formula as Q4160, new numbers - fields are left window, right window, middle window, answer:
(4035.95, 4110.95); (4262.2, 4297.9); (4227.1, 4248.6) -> -0.03 mag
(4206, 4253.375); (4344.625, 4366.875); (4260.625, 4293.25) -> 0.04 mag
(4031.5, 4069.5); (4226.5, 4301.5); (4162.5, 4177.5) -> -0.02 mag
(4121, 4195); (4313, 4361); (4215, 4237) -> 0.01 mag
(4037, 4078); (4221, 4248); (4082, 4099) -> 0.01 mag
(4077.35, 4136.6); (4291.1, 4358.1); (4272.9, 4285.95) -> -0.07 mag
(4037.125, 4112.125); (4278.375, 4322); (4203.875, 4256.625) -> -0.08 mag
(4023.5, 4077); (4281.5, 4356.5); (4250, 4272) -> -0.08 mag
